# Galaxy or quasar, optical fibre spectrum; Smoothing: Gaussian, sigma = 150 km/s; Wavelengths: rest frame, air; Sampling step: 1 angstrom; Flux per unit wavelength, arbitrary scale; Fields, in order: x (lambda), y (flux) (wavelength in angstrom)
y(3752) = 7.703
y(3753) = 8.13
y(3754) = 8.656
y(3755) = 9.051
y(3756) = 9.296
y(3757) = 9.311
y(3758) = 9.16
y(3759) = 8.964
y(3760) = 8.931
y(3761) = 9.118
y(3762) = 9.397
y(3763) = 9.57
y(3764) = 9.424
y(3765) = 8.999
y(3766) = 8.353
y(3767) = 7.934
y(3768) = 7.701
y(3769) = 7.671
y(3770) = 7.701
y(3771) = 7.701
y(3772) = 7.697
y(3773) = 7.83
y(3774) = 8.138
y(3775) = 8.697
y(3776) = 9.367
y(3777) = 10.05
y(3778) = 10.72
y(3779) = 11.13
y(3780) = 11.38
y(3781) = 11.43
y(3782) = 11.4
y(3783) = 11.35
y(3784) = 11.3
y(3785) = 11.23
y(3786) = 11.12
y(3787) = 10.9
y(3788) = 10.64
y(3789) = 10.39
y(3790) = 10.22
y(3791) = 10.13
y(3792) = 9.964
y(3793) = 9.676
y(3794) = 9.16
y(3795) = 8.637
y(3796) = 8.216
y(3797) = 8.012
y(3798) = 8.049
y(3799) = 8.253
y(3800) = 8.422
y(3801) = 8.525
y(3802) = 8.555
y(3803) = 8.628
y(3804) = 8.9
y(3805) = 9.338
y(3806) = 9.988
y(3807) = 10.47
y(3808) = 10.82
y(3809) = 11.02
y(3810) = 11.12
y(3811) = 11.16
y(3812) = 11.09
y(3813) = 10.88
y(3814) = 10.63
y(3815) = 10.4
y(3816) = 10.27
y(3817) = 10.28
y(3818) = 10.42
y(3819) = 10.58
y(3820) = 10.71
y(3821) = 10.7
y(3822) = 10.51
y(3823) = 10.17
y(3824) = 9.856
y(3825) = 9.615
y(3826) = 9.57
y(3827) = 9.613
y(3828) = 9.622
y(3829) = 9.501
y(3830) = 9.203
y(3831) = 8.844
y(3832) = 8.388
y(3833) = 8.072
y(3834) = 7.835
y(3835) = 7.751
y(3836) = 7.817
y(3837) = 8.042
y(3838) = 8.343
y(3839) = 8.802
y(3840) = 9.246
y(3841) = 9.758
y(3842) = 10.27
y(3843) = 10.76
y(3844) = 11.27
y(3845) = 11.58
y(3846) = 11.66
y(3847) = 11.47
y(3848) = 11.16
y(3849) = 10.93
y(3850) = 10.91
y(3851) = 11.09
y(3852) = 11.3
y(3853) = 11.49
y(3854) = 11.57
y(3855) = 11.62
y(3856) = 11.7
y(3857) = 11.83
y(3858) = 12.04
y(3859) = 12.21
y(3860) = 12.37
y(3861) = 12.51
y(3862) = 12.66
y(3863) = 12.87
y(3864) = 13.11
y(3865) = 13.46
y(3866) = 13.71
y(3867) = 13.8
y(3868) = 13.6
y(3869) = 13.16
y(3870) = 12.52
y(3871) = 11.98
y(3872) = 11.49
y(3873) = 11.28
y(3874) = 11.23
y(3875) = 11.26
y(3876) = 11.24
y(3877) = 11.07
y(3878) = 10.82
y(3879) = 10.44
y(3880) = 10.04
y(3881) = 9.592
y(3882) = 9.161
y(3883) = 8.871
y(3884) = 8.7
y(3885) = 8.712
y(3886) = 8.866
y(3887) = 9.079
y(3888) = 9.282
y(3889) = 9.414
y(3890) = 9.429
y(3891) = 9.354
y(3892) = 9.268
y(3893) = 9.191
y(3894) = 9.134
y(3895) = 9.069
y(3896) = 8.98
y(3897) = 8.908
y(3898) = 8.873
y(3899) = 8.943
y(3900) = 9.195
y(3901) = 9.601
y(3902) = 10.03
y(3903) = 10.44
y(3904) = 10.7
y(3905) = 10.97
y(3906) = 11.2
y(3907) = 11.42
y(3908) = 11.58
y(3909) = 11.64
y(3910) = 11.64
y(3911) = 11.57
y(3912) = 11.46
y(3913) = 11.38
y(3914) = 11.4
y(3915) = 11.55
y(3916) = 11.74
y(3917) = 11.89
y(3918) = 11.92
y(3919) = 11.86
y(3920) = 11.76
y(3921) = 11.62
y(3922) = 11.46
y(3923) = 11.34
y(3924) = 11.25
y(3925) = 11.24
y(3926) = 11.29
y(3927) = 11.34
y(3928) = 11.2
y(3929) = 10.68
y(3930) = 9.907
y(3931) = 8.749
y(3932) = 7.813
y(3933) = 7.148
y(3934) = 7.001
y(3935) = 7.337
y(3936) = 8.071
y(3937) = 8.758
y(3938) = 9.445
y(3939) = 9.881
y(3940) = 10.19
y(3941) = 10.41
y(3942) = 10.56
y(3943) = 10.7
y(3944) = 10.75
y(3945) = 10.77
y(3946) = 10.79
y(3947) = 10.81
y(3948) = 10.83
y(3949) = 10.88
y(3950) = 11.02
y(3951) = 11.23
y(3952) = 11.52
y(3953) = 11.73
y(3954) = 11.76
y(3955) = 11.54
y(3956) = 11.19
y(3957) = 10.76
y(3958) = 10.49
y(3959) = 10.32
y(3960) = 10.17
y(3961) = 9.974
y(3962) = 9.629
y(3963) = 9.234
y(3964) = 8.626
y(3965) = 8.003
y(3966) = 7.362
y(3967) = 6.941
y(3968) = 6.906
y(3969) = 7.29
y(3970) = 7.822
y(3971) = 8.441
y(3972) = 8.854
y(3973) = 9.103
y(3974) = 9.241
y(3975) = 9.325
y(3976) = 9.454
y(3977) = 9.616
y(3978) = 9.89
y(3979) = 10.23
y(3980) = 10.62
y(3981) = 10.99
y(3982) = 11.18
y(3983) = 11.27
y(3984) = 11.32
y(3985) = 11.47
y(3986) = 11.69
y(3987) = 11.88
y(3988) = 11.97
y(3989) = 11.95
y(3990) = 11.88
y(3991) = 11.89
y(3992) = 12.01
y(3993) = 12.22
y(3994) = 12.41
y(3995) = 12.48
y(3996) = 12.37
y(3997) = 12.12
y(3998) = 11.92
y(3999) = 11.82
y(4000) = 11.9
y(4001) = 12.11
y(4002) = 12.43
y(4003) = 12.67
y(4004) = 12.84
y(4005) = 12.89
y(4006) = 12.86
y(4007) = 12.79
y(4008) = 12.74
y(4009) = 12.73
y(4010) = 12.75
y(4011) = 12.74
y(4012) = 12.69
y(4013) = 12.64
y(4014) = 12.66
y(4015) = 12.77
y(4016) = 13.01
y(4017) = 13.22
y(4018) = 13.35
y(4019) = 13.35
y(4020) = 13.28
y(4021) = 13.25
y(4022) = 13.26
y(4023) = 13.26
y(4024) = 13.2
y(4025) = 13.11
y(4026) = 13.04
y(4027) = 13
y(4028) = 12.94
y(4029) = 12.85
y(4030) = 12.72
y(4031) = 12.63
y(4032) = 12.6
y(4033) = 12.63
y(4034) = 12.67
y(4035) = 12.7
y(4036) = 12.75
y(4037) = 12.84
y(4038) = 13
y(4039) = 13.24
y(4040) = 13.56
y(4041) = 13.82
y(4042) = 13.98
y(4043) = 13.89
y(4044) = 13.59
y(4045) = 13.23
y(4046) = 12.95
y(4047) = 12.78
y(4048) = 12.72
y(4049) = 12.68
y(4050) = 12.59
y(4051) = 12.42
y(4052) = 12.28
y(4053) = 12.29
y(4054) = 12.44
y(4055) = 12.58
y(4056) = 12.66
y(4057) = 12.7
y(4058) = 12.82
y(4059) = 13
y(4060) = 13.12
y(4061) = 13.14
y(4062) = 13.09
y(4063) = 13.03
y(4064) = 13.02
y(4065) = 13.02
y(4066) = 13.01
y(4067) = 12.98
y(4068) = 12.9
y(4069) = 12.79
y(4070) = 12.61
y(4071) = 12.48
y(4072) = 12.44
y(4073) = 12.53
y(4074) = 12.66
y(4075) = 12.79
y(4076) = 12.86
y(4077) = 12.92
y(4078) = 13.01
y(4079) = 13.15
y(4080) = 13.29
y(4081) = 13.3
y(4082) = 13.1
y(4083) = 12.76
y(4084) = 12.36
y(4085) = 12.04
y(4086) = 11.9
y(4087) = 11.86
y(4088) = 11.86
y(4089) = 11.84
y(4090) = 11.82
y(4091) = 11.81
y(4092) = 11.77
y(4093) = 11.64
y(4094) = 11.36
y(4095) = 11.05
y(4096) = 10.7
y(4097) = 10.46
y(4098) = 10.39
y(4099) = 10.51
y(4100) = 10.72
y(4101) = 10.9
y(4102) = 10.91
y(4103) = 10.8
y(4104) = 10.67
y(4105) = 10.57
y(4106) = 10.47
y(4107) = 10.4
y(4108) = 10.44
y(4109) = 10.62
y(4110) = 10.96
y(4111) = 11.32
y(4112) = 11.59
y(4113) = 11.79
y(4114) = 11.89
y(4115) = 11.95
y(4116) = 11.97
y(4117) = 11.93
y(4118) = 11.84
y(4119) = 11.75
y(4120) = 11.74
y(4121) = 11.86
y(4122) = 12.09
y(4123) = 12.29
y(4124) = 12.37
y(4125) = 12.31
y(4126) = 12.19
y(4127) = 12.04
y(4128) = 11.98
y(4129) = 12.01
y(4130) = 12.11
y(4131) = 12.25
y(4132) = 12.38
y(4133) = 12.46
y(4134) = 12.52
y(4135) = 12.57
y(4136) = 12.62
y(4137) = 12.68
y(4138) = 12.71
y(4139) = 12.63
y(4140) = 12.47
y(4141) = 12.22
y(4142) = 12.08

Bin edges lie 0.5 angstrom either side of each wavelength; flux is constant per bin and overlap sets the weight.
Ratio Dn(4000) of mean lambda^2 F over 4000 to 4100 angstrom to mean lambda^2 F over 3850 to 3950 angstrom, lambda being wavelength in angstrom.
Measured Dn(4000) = 1.3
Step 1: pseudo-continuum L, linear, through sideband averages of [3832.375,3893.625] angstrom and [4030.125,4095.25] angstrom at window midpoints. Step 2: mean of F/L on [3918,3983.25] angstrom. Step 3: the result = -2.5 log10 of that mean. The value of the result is 0.162 mag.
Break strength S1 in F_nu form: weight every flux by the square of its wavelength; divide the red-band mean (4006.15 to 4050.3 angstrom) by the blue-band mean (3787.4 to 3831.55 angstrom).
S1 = 1.49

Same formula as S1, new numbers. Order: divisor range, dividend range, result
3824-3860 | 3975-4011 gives 1.25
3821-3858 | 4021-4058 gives 1.42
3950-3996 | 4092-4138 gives 1.20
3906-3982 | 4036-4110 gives 1.29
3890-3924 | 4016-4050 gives 1.31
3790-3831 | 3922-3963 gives 1.13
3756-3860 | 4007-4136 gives 1.44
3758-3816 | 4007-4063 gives 1.53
